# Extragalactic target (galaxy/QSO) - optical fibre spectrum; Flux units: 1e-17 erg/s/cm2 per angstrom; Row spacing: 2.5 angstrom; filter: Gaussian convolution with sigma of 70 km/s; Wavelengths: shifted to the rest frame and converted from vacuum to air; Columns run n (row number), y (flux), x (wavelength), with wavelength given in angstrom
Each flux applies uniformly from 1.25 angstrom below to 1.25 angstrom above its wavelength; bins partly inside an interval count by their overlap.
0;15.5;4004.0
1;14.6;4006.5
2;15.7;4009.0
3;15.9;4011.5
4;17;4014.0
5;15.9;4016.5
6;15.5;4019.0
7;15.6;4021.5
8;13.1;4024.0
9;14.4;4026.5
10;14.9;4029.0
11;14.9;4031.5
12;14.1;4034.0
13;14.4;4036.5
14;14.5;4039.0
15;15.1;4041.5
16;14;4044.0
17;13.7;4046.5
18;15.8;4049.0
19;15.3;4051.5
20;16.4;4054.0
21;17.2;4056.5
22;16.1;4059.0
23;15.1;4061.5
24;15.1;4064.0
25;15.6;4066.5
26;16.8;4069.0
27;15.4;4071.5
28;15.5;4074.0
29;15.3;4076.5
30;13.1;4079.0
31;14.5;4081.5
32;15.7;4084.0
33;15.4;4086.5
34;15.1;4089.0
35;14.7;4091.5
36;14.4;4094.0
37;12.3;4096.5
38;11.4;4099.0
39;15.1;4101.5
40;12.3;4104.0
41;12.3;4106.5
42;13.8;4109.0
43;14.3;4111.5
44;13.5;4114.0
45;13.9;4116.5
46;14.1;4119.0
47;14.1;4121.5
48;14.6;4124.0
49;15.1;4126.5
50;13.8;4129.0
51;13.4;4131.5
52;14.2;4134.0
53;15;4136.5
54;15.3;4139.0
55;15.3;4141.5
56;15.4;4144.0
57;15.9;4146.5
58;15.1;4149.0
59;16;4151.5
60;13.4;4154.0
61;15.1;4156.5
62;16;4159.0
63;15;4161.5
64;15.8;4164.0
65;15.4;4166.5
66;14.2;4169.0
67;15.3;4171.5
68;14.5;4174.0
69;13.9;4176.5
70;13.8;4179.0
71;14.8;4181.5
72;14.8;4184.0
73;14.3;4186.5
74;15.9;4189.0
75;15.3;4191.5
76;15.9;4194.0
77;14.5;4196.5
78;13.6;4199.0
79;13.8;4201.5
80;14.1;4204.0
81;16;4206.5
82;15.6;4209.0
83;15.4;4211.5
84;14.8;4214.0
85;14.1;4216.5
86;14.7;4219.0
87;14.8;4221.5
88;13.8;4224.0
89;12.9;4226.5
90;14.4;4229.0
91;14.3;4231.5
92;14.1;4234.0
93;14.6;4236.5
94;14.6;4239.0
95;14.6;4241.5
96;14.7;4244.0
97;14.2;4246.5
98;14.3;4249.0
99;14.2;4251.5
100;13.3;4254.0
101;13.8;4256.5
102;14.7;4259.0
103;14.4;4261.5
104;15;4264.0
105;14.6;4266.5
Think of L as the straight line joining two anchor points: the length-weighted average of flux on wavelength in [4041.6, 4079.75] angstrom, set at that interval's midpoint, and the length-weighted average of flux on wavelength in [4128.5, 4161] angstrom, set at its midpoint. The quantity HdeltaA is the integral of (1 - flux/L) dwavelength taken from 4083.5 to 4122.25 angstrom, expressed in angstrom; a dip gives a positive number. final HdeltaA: 3.32 angstrom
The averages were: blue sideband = 15.4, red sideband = 14.9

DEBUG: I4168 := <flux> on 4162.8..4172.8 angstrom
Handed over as 15.2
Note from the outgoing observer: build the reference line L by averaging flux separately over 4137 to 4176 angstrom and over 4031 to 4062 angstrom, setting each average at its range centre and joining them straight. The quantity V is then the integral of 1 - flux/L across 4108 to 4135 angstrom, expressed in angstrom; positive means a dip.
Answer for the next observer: 1.9 angstrom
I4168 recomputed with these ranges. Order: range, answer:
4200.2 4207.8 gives 14.6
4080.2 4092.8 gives 15.1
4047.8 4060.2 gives 16.2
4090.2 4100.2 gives 13.2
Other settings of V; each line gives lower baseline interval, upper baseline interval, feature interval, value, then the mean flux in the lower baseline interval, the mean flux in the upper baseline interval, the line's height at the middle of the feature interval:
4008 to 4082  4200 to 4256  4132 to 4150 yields -0.38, 15.2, 14.4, 14.8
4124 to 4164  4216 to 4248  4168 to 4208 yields -0.15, 14.9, 14.3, 14.6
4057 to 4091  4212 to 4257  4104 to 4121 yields 1.68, 15.3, 14.3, 15.1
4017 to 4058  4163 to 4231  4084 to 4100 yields 0.86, 15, 14.7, 14.9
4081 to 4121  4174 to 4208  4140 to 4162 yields -1.41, 13.9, 14.7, 14.3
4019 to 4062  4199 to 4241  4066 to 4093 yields -0.53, 15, 14.5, 14.9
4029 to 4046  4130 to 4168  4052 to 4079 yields -1.97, 14.5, 15.1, 14.6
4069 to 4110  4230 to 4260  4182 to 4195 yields -0.86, 14.2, 14.3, 14.3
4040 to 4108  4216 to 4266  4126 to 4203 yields -1.73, 14.8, 14.3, 14.5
